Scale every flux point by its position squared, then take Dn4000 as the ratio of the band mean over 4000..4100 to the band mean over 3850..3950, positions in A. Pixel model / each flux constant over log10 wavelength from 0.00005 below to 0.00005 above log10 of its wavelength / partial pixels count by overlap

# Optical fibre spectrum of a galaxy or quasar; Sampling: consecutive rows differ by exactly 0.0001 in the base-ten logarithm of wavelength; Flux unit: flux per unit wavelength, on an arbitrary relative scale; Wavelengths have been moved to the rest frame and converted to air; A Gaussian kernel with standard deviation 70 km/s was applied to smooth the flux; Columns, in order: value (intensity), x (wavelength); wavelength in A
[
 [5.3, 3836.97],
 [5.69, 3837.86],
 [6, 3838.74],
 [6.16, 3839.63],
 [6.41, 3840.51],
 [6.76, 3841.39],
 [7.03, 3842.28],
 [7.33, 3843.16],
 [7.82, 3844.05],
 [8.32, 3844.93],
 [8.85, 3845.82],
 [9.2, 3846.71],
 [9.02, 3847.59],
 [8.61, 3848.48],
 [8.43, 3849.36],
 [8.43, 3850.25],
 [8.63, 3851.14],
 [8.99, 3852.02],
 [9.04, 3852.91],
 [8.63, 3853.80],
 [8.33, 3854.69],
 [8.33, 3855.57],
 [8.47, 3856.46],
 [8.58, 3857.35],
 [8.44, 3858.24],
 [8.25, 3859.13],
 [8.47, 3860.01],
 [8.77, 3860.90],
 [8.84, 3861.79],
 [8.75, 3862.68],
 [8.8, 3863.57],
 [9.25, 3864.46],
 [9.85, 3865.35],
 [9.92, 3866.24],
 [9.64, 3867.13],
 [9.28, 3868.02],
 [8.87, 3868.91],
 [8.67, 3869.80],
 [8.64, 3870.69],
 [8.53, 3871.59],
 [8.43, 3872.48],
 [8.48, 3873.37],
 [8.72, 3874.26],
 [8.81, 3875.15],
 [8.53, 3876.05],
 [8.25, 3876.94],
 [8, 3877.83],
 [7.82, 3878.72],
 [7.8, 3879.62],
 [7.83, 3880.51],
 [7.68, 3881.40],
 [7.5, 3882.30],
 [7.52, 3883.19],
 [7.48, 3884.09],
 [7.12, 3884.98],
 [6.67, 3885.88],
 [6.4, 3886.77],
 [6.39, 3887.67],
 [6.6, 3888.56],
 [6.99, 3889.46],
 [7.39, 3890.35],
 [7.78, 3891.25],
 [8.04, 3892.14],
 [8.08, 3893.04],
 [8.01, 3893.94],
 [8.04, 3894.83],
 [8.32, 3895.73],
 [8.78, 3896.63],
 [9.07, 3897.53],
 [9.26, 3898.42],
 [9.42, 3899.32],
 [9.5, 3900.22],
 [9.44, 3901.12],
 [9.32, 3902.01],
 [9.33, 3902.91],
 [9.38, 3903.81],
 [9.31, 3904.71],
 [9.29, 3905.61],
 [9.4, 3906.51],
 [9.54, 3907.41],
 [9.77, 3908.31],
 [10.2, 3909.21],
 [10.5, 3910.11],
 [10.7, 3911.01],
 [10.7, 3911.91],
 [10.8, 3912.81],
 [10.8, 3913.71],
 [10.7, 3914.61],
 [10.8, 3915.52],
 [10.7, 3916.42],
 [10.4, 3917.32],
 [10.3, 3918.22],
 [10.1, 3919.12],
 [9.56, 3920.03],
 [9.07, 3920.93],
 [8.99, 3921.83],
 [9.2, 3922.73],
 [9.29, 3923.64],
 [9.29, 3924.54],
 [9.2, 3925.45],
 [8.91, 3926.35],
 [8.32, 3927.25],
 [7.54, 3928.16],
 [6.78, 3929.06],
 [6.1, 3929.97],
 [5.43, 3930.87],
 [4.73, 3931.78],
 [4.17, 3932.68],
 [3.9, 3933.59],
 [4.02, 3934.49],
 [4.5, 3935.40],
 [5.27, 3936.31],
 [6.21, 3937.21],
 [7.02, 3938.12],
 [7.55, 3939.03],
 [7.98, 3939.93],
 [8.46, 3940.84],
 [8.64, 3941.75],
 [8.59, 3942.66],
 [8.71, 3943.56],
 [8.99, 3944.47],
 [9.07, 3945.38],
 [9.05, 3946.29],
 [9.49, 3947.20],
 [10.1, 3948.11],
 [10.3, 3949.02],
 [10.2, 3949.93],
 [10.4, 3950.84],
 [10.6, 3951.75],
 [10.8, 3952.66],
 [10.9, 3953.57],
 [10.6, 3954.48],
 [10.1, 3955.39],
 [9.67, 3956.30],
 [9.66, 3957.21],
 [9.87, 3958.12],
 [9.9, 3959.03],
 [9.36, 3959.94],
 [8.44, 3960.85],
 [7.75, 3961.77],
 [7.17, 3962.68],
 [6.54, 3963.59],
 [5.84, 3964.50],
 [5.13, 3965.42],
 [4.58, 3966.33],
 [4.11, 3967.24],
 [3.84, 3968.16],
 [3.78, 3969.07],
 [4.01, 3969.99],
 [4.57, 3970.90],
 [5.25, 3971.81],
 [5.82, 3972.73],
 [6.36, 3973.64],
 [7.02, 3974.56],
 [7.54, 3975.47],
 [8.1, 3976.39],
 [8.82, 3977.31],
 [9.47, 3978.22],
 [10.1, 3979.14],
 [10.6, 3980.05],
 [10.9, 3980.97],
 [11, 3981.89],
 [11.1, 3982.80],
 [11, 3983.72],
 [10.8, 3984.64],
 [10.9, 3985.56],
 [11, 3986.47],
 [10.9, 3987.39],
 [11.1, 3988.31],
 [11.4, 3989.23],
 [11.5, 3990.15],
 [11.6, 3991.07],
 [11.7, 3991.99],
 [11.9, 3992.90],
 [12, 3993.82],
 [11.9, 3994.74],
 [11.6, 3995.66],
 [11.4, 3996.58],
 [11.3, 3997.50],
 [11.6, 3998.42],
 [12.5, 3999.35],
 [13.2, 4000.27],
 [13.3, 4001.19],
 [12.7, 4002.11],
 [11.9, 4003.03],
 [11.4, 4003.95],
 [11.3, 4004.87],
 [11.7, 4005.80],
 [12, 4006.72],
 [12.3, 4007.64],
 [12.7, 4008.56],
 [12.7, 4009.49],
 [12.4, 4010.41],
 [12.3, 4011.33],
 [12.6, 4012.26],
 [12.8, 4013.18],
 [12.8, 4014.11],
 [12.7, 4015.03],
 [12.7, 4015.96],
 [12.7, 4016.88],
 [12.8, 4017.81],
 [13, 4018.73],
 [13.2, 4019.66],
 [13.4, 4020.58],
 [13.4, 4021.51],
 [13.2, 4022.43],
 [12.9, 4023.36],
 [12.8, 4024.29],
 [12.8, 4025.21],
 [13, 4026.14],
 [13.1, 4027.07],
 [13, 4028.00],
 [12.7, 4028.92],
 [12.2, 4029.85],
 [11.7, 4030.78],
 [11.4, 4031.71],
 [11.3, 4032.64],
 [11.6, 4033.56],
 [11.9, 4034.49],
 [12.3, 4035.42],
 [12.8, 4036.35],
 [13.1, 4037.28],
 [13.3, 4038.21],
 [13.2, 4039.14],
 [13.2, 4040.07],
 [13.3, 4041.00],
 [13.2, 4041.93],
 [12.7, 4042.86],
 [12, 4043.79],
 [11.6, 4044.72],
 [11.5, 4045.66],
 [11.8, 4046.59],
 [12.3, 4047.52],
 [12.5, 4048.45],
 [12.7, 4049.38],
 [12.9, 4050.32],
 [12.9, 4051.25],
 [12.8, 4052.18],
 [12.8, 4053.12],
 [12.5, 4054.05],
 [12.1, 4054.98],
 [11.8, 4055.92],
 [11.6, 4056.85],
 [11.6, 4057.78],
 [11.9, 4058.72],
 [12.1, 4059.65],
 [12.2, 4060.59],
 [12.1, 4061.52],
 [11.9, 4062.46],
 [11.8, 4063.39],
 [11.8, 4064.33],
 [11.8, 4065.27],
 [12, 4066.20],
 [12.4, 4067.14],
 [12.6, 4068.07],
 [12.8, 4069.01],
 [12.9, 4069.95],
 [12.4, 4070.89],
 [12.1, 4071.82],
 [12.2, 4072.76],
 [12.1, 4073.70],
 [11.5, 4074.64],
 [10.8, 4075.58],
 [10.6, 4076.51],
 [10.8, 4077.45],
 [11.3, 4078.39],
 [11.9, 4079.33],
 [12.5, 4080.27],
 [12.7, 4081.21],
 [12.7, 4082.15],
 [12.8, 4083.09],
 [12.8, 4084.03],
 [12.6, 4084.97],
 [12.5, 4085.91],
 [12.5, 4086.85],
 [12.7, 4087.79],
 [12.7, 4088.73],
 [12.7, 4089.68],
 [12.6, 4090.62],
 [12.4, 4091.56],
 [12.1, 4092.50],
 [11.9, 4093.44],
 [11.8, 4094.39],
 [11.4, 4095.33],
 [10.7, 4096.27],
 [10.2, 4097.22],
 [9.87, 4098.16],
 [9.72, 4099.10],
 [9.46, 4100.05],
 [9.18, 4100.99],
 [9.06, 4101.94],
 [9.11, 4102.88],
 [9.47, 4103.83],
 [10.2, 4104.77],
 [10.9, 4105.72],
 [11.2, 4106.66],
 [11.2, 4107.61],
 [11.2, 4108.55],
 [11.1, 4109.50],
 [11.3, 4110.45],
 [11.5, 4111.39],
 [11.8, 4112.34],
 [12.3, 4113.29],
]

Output 1.56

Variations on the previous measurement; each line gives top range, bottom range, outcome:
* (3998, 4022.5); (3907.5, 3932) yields 1.42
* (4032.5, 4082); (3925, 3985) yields 1.63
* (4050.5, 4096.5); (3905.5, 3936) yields 1.52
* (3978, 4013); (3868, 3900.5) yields 1.53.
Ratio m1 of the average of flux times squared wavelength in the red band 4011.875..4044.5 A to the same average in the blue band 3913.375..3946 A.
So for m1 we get 1.66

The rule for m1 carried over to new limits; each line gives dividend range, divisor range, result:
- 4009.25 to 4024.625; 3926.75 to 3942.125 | 2.14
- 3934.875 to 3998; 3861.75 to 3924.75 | 1.04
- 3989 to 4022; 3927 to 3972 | 1.69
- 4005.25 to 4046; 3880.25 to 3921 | 1.50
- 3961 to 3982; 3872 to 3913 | 0.84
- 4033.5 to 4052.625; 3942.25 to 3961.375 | 1.35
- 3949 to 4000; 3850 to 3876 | 1.11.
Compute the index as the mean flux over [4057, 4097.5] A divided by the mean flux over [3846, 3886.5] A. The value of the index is 1.4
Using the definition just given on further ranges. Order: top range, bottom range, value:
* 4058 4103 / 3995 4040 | 0.94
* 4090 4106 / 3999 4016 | 0.85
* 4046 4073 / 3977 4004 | 1.08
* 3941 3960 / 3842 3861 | 1.15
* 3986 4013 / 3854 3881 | 1.38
